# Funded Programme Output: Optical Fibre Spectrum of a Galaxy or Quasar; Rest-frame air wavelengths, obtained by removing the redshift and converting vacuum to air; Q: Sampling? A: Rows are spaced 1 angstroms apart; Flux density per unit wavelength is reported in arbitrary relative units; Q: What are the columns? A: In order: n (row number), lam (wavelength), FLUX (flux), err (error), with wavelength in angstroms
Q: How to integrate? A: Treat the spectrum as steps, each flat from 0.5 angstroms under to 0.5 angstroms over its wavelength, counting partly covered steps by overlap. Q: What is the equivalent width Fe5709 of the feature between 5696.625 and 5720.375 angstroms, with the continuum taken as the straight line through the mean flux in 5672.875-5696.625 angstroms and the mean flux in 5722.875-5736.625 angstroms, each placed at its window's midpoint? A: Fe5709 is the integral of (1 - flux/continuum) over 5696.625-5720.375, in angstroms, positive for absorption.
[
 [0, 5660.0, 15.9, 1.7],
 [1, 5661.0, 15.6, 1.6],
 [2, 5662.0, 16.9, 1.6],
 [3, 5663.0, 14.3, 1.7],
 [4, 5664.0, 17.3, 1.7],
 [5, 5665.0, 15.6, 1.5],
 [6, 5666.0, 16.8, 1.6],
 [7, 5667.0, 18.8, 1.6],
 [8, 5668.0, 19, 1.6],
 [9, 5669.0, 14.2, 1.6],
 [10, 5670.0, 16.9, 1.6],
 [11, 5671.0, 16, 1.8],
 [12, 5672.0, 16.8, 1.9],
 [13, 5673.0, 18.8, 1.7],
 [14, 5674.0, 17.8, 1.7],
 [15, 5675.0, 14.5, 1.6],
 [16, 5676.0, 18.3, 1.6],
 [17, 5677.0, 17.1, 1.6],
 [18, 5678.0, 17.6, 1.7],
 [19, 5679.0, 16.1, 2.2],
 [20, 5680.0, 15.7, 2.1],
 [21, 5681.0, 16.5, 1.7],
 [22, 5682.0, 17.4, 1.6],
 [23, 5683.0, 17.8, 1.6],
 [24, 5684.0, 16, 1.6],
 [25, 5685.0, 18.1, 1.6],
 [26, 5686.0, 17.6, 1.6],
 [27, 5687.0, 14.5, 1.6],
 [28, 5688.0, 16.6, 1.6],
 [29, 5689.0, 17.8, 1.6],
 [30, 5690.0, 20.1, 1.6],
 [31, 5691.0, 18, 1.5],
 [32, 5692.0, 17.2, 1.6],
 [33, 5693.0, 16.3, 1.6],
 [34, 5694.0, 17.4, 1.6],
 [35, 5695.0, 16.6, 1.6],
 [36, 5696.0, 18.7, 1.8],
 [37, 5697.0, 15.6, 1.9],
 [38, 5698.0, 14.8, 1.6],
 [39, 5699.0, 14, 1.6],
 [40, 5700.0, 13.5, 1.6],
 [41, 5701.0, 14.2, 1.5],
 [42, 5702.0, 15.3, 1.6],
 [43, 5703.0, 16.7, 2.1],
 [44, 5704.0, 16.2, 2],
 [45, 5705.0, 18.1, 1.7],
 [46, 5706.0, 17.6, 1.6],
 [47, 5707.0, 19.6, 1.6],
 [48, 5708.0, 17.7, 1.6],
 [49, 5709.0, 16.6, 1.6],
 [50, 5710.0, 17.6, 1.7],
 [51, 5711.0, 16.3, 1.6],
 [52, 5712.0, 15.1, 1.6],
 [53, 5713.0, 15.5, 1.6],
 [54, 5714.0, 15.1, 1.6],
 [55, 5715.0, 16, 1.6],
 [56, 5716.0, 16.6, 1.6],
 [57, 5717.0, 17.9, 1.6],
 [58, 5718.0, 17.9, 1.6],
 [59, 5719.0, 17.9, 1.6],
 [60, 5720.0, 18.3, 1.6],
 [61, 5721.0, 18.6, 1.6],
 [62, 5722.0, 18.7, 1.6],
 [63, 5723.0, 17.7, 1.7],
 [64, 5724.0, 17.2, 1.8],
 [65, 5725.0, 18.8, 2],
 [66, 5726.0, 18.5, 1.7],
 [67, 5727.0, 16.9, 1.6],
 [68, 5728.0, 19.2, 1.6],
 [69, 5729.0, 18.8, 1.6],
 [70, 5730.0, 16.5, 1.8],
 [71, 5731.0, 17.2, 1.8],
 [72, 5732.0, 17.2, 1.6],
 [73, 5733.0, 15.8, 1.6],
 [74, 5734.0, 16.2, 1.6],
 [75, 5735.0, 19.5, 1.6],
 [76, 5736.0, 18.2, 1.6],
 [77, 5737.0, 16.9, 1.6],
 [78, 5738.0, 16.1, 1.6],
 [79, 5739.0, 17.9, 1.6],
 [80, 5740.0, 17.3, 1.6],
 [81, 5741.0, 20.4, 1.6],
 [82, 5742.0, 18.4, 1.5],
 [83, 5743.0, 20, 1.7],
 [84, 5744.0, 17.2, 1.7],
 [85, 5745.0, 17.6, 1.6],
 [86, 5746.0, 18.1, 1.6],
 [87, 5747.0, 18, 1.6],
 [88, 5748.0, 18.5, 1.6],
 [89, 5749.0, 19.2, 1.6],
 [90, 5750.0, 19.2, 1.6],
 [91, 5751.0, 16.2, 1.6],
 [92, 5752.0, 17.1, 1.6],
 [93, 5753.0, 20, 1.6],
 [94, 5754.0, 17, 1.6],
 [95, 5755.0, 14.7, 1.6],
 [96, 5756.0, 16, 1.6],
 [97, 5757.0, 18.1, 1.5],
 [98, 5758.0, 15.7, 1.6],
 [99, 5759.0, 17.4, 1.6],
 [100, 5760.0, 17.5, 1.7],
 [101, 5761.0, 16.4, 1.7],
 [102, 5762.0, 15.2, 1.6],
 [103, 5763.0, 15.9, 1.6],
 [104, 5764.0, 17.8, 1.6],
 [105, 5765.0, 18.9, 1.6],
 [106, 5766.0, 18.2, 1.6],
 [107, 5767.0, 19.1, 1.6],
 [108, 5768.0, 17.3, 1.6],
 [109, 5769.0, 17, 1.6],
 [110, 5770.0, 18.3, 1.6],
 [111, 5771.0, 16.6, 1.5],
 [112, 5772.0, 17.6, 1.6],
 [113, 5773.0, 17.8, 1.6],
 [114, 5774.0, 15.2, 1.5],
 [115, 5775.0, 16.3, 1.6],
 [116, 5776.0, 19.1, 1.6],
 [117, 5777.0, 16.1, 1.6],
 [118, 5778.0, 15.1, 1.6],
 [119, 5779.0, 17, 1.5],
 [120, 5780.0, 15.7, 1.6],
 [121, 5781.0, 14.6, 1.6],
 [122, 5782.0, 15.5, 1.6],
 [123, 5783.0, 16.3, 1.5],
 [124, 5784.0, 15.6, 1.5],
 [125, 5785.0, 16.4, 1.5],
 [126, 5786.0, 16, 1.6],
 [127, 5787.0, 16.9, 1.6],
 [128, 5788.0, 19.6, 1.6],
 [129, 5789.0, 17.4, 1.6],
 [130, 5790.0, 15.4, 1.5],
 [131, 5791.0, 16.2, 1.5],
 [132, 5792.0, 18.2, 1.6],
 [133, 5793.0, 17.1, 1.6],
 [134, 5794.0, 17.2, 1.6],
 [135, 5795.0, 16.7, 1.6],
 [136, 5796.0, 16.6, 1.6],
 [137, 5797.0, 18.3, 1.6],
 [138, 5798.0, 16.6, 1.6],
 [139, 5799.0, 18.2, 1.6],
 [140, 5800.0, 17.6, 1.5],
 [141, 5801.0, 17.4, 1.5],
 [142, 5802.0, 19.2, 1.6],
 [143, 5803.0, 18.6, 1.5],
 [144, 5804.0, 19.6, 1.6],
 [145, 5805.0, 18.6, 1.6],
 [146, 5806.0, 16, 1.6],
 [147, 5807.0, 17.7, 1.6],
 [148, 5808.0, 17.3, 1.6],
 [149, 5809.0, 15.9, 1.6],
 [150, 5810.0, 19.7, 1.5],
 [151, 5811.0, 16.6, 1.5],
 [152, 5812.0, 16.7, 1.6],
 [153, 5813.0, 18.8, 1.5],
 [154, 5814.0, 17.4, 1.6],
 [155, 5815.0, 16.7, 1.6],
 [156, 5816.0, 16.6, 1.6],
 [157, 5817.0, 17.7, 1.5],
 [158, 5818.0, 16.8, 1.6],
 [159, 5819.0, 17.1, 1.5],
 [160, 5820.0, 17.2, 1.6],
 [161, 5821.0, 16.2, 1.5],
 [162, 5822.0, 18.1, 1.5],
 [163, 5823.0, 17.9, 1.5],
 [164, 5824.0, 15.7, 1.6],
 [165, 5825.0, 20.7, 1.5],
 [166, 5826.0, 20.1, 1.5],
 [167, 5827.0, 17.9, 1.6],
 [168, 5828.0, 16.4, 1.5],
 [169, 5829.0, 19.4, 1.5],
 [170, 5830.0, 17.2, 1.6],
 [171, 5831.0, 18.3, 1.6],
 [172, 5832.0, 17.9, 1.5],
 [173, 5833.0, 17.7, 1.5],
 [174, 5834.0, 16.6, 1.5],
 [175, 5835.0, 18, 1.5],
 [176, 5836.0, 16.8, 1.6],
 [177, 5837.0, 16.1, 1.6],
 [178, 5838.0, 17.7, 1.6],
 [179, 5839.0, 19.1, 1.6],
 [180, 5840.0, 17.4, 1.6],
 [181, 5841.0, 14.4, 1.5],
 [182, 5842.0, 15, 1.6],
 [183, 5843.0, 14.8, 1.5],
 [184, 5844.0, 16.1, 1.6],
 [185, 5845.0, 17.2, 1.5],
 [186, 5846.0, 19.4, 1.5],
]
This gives 1.4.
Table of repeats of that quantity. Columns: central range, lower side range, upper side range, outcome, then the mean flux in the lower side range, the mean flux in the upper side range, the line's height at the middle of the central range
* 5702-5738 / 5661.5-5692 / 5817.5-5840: -0.4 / 17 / 17.7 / 17.2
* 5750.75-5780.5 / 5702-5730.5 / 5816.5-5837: 0.8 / 17.4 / 17.6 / 17.5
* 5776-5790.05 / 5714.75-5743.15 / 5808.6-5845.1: 0.9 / 17.8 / 17.3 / 17.5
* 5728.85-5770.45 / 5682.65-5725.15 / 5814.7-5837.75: -1.0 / 16.9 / 17.5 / 17.1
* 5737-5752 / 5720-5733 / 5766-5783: -0.5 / 17.9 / 16.8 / 17.5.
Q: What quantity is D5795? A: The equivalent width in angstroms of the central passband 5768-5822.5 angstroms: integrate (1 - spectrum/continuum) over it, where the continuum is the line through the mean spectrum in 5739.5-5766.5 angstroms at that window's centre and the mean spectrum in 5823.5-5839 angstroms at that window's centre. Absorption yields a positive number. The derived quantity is 1.9 angstroms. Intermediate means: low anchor 17.6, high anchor 17.8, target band 17.1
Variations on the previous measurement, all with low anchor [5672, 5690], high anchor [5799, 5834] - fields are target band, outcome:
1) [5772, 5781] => 0.5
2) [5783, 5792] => 0.4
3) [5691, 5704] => 0.9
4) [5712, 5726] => -0.1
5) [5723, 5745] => -0.6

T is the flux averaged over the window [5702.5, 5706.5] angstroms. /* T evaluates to 17.1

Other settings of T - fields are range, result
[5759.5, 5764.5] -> 16.6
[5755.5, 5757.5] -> 17.1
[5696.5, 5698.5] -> 15.2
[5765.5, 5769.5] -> 17.9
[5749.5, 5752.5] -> 17.5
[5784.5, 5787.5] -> 16.4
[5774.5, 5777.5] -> 17.2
